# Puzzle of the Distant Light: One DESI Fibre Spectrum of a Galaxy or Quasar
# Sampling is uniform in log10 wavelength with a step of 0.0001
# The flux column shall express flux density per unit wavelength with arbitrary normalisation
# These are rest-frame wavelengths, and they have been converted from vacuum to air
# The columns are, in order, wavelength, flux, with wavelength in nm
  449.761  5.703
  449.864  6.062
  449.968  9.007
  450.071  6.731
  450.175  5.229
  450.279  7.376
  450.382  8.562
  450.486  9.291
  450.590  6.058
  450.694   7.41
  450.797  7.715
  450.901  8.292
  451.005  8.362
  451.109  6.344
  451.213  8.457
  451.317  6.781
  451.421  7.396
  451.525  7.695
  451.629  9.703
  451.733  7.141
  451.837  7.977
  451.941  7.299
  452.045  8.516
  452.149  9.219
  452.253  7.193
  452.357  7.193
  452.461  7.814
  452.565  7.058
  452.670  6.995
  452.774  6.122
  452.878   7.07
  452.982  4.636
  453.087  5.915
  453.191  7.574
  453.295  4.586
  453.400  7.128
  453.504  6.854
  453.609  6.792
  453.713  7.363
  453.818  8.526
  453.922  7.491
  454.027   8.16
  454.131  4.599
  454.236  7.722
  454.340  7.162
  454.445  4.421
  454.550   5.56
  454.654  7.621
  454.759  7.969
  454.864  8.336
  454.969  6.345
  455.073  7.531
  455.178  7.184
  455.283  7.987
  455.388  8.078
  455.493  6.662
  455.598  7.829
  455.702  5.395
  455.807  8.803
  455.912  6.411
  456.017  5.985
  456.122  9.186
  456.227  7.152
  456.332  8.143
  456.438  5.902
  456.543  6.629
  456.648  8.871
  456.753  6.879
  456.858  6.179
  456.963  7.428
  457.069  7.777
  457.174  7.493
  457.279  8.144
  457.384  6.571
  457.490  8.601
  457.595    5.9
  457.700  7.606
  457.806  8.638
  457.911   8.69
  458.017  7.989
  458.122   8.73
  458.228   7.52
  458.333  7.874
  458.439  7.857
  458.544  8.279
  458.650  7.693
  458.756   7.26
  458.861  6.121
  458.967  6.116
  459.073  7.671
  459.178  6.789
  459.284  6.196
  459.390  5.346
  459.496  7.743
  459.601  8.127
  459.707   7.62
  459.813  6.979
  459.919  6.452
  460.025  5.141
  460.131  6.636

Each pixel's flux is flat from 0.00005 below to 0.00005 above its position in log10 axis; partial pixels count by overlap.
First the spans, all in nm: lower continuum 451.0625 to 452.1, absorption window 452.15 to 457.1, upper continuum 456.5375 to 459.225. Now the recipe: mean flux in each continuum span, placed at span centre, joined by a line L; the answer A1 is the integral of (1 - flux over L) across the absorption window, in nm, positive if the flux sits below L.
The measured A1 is 0.384 nm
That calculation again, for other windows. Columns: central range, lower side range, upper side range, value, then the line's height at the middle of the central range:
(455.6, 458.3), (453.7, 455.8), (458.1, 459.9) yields -0.106 nm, 7.19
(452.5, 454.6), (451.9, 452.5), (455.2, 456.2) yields 0.298 nm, 7.69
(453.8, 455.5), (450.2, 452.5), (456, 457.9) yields 0.103 nm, 7.58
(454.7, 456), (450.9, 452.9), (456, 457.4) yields 0.017 nm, 7.44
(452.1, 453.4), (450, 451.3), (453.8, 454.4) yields 0.091 nm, 7.3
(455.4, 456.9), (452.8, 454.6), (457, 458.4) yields 0.029 nm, 7.32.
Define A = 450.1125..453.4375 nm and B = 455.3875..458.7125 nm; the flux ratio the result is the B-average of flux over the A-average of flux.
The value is 1.03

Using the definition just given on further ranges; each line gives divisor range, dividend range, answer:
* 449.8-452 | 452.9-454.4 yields 0.89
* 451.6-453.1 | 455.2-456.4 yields 1.01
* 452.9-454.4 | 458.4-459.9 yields 1.05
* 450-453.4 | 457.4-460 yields 1.01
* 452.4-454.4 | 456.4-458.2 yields 1.11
